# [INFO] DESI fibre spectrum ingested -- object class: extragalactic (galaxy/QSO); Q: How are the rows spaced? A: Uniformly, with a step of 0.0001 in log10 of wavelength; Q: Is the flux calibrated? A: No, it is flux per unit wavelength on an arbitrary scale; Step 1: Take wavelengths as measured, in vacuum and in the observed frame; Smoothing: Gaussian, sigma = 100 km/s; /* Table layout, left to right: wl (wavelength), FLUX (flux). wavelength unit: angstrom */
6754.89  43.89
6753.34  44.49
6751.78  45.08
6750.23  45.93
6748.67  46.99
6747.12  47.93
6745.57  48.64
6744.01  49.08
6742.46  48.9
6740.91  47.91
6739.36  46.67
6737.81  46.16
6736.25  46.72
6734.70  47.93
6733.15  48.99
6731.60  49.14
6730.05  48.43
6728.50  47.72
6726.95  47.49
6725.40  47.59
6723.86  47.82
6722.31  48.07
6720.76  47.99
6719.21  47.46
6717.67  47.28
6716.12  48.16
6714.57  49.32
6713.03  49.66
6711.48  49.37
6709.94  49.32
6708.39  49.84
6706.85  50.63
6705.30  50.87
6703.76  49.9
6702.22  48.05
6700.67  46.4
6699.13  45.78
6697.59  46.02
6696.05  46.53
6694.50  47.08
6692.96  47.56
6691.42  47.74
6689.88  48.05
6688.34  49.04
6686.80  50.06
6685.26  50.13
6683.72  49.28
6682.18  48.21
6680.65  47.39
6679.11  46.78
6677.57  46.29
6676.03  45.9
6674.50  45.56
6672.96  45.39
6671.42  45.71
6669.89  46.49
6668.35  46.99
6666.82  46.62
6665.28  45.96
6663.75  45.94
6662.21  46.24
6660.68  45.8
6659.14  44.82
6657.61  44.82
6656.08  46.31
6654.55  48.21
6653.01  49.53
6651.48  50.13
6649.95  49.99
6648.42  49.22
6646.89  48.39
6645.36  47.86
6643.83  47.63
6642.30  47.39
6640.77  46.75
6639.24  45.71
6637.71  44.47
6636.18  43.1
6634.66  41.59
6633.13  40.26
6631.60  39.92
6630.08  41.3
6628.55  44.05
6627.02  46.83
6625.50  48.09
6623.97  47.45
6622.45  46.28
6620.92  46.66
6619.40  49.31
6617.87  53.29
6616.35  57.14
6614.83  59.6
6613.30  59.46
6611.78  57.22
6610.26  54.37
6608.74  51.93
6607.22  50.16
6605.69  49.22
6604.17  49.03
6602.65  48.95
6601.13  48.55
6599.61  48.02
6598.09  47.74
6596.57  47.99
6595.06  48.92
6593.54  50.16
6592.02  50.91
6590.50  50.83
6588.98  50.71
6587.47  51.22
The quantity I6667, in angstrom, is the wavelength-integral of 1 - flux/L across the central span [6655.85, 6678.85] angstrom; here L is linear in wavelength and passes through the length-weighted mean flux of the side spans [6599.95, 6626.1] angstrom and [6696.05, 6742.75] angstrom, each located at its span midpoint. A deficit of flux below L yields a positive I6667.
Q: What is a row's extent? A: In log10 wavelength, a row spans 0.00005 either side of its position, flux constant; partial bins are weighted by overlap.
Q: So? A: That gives 1.8 angstrom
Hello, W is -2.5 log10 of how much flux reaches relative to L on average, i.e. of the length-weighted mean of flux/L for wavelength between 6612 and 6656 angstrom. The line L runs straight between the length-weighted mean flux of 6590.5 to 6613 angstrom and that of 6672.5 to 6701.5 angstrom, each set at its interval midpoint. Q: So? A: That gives 0.030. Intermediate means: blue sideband 50.4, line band 47.9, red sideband 47.3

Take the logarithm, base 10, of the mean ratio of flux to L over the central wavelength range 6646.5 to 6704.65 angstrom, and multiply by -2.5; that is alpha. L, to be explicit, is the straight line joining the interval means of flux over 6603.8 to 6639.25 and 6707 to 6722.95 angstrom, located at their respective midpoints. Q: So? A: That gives 0.03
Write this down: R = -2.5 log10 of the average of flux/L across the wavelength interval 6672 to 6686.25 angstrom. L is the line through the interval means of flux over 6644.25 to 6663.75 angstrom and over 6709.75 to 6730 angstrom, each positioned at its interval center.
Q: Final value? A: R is 0.01 mag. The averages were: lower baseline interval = 47.5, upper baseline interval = 48.2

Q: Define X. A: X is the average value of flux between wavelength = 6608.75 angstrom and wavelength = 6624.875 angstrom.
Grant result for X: 53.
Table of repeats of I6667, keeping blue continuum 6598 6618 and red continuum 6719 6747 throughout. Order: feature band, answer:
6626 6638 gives 2.08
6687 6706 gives 0.57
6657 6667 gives 0.96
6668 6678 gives 0.83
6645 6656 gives 0.45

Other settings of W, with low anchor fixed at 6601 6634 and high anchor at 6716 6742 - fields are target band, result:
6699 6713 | -0.02 mag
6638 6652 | 0.02 mag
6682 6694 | -0.01 mag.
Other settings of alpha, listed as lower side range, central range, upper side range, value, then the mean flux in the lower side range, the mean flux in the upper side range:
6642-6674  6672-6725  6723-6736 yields -0.01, 47.1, 48.1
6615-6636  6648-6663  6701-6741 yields -0.01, 46.6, 48.4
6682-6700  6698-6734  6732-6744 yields -0.01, 47.9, 47.8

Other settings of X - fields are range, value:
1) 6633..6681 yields 46.4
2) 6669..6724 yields 47.9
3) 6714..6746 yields 47.9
